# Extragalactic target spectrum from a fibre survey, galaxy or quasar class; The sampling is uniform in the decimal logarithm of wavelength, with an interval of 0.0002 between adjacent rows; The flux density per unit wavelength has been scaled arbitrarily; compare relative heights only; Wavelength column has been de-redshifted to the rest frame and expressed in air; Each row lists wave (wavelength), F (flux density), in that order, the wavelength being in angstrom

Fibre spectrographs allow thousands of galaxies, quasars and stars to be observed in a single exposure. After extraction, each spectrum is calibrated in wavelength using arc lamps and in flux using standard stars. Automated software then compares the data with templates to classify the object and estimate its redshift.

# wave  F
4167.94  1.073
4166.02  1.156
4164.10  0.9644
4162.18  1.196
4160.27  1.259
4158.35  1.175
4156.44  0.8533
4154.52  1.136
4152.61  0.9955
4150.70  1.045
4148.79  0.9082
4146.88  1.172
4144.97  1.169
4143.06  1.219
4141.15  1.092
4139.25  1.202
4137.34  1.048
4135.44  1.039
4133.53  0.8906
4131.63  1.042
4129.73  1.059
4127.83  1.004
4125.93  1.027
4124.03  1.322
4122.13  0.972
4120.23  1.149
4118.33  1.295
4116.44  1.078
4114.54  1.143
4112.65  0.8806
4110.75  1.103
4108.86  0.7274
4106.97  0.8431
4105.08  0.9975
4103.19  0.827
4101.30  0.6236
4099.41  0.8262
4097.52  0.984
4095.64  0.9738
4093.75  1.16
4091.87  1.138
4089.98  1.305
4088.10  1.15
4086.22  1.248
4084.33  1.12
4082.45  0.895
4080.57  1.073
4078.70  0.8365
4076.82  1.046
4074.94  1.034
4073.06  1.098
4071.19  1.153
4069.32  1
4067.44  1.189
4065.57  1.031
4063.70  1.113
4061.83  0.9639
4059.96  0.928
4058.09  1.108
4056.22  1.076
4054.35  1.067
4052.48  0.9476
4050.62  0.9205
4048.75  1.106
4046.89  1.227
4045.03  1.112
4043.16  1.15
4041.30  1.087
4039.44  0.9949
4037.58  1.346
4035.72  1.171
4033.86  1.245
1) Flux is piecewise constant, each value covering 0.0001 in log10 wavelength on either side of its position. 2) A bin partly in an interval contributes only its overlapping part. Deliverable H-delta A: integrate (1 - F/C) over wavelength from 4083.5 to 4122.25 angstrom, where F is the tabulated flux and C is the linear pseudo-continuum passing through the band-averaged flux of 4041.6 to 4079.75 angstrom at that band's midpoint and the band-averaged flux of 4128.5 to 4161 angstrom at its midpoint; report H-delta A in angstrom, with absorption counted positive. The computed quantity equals 1.4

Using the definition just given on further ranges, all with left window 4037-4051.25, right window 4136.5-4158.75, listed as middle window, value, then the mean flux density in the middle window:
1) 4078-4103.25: 1.9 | 1.02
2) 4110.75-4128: -0.2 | 1.1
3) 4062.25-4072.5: 0.2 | 1.09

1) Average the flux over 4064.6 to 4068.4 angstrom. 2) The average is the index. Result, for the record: 1.11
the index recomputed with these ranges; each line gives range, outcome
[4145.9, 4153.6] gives 1.03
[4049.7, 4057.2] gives 1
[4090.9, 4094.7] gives 1.15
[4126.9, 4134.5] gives 0.999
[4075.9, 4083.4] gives 0.963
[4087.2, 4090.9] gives 1.23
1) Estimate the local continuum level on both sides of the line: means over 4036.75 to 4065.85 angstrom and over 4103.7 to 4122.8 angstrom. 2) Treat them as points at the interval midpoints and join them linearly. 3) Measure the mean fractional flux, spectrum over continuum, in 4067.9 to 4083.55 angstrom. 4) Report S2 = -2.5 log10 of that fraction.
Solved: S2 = 0.03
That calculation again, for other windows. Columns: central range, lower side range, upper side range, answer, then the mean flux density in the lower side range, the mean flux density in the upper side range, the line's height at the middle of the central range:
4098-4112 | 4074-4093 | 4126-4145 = 0.253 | 1.09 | 1.07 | 1.08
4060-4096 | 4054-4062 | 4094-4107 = -0.126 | 1.03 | 0.885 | 0.962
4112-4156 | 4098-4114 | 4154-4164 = -0.095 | 0.865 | 1.11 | 0.994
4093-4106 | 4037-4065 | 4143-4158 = 0.172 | 1.07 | 1.06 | 1.07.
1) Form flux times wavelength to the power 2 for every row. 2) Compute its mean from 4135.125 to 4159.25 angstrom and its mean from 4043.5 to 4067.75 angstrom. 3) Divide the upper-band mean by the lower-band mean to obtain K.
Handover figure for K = 1.07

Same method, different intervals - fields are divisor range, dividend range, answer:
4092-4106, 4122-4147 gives 1.20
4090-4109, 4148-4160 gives 1.13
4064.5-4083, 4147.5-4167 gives 1.07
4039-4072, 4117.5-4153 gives 1.06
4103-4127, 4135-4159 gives 1.06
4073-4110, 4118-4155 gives 1.12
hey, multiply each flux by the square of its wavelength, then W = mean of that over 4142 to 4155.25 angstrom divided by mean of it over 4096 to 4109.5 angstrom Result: 1.33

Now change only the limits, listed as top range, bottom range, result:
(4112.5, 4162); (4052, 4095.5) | 1.05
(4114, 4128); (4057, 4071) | 1.10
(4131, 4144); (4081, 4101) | 1.04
